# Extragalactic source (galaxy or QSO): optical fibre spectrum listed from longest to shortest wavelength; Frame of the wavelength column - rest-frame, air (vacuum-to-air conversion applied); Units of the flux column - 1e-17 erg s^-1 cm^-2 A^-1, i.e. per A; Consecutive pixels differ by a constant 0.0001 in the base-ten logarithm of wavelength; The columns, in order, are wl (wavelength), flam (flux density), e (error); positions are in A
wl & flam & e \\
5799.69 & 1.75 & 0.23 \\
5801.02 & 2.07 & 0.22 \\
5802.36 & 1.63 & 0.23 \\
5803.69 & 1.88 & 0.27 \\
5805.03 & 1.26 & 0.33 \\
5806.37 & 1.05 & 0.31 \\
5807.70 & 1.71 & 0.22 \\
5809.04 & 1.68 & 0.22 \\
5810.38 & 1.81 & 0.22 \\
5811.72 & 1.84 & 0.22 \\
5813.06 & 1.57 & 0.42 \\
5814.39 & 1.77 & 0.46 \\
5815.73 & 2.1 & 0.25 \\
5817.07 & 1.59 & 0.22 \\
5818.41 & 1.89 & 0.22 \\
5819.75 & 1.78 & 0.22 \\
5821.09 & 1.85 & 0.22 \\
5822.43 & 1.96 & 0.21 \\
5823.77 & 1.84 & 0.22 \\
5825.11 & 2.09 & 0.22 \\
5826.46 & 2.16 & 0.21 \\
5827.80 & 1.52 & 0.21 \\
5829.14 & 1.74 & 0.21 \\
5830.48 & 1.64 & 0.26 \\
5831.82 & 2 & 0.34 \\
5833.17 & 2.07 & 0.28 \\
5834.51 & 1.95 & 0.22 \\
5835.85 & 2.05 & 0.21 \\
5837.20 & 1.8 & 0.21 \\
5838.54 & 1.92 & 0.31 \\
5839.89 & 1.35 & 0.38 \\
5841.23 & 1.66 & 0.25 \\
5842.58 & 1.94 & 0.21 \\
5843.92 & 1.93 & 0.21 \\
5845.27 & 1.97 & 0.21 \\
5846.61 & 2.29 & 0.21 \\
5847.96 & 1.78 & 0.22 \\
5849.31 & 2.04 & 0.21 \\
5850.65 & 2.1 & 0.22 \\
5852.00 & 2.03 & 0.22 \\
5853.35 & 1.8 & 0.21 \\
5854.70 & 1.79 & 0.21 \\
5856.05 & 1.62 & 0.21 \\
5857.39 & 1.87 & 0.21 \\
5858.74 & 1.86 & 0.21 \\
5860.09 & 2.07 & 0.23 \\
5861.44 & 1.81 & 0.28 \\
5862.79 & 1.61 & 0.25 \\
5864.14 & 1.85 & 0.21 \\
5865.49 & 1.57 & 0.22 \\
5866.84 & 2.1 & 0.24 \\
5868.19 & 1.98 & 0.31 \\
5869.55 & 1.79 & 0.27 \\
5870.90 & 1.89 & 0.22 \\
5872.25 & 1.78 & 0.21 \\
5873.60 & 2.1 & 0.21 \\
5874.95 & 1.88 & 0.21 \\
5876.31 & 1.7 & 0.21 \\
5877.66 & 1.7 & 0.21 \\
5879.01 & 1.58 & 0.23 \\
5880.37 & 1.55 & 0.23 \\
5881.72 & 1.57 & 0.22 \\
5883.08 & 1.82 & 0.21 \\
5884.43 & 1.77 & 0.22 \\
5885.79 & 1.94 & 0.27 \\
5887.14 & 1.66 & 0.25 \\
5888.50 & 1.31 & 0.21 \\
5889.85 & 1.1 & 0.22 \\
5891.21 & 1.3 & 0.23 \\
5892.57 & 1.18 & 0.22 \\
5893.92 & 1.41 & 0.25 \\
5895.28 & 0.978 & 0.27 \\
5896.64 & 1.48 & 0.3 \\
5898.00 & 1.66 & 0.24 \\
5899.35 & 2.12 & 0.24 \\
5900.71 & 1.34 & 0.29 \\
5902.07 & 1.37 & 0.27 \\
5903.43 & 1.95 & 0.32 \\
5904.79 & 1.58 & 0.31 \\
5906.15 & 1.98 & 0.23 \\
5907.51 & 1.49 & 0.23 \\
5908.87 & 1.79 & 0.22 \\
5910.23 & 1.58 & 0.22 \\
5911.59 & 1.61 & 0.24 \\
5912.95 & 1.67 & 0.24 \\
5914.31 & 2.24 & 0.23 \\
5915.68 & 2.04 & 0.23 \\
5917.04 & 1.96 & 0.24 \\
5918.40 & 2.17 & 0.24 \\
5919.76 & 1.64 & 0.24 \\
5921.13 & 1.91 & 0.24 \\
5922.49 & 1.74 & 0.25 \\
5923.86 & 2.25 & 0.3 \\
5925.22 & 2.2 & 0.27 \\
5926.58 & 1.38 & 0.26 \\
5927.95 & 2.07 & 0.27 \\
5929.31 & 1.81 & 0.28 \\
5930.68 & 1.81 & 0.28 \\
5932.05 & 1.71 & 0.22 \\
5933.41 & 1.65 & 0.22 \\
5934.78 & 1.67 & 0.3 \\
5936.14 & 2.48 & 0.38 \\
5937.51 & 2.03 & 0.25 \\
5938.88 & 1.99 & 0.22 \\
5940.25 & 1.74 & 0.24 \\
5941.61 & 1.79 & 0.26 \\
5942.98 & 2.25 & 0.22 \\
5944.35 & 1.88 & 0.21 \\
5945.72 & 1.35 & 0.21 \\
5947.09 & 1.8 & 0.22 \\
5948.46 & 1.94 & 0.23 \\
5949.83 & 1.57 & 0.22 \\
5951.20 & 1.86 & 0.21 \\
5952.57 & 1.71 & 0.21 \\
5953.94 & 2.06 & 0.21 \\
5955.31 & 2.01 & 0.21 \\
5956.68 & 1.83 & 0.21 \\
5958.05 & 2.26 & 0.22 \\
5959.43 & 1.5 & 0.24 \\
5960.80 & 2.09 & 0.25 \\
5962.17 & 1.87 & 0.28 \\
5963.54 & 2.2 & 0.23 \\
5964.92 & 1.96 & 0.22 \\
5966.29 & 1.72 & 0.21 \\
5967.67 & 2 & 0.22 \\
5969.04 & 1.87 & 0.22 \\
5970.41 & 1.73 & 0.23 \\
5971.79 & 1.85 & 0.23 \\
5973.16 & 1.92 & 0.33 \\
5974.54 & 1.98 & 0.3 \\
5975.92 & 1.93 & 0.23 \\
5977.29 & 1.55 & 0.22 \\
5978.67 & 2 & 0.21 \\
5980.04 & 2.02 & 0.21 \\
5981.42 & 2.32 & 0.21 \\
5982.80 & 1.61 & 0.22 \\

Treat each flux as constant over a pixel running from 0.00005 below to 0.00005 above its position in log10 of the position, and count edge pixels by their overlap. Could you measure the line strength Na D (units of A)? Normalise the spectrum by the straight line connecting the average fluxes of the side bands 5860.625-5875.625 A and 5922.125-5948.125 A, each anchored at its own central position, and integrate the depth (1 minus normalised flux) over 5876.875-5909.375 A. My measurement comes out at 5.1 A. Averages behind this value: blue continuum 1.85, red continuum 1.88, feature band 1.57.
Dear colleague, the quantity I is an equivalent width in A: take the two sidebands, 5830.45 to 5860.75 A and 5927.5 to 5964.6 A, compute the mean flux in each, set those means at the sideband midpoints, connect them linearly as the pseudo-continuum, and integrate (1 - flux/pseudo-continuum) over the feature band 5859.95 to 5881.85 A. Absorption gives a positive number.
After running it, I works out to 1.2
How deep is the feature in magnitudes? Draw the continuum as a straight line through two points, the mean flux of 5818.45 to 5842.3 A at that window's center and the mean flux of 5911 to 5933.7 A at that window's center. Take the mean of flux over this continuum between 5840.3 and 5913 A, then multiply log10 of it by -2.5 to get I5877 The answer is 0.08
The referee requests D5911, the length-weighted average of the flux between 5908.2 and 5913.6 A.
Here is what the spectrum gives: 1.66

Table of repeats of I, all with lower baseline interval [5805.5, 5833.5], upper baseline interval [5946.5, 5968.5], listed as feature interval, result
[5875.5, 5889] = 1.3 A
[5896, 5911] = 1.5 A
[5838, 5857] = -0.7 A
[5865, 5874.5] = -0.3 A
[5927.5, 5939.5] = -0.2 A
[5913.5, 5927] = -0.7 A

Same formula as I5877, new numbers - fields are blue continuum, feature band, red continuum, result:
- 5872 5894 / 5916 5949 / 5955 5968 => -0.04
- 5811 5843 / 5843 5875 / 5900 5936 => -0.04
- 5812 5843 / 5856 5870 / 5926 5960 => 0.00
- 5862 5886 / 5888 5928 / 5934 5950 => 0.10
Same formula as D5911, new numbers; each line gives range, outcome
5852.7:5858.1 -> 1.77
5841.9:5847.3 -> 2.03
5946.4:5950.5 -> 1.77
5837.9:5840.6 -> 1.63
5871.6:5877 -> 1.87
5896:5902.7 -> 1.6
